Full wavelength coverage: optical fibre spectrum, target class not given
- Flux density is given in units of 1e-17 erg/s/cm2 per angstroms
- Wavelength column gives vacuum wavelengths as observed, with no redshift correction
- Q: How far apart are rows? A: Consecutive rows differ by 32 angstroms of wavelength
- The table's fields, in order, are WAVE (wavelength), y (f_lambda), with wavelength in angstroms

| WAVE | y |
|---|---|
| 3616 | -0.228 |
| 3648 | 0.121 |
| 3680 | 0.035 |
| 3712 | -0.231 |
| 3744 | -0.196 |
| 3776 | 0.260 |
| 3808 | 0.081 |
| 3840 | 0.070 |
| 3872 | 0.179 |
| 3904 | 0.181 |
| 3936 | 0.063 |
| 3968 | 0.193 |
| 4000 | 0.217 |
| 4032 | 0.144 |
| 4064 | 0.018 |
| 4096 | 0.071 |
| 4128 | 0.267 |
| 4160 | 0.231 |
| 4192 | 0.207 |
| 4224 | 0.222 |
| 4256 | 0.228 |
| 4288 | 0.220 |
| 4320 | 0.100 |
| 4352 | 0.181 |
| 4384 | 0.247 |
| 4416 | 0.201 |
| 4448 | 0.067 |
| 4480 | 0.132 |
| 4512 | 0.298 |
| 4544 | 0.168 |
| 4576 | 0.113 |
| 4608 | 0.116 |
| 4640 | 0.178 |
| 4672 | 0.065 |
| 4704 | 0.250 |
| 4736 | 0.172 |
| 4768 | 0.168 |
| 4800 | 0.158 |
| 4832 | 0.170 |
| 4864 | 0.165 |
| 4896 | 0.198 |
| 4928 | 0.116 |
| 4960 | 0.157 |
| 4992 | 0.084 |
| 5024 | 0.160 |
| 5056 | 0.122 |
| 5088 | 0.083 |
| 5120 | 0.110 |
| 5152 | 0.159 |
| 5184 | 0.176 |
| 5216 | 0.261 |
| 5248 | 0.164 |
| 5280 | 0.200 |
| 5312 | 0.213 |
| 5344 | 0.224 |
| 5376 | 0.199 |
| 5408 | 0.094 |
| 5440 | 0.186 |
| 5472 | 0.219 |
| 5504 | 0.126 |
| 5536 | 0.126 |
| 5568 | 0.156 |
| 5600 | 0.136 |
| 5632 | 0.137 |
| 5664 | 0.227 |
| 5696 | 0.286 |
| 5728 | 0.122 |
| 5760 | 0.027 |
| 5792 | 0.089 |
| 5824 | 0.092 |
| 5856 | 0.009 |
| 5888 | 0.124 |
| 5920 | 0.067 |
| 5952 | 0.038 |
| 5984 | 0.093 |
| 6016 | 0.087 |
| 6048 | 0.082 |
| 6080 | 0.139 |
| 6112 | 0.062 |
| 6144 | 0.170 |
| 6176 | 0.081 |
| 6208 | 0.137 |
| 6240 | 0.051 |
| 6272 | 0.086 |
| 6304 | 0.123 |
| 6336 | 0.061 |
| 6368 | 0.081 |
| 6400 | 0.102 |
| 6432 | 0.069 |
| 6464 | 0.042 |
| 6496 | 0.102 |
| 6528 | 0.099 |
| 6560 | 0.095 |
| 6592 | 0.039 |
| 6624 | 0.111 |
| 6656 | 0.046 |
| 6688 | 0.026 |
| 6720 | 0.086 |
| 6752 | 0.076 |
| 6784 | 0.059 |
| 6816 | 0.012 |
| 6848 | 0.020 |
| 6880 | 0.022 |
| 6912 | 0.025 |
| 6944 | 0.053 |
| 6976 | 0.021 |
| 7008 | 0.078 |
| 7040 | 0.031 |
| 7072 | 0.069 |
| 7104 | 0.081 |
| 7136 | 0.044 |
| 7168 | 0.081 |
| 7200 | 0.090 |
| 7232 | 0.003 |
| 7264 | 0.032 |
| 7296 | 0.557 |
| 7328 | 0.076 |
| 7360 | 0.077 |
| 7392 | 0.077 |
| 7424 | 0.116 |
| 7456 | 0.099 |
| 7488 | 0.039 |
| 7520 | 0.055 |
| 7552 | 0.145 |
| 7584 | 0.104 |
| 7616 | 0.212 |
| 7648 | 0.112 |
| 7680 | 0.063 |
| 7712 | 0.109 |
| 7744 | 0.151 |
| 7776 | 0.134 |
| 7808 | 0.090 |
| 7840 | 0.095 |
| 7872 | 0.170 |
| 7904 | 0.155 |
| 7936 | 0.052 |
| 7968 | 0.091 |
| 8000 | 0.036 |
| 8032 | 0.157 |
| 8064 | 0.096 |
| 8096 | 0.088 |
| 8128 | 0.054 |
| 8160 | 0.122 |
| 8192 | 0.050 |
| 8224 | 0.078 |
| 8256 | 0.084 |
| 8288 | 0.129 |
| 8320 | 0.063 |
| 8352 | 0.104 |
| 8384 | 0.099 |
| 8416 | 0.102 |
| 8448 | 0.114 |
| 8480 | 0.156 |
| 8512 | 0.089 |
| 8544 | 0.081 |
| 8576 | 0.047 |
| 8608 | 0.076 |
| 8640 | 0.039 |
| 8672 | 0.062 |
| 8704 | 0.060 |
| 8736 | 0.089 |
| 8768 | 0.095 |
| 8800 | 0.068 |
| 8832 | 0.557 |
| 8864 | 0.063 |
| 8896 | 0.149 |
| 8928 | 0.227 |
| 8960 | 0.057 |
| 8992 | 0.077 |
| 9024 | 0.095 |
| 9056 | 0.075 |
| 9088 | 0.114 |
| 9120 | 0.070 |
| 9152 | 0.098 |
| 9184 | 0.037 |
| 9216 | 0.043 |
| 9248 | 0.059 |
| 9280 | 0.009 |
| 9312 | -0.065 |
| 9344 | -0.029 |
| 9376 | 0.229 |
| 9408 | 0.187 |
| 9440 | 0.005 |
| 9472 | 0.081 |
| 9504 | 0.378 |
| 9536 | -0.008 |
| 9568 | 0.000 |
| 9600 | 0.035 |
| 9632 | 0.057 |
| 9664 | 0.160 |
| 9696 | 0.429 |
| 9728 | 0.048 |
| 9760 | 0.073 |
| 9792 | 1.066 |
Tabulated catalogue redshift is 0.954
